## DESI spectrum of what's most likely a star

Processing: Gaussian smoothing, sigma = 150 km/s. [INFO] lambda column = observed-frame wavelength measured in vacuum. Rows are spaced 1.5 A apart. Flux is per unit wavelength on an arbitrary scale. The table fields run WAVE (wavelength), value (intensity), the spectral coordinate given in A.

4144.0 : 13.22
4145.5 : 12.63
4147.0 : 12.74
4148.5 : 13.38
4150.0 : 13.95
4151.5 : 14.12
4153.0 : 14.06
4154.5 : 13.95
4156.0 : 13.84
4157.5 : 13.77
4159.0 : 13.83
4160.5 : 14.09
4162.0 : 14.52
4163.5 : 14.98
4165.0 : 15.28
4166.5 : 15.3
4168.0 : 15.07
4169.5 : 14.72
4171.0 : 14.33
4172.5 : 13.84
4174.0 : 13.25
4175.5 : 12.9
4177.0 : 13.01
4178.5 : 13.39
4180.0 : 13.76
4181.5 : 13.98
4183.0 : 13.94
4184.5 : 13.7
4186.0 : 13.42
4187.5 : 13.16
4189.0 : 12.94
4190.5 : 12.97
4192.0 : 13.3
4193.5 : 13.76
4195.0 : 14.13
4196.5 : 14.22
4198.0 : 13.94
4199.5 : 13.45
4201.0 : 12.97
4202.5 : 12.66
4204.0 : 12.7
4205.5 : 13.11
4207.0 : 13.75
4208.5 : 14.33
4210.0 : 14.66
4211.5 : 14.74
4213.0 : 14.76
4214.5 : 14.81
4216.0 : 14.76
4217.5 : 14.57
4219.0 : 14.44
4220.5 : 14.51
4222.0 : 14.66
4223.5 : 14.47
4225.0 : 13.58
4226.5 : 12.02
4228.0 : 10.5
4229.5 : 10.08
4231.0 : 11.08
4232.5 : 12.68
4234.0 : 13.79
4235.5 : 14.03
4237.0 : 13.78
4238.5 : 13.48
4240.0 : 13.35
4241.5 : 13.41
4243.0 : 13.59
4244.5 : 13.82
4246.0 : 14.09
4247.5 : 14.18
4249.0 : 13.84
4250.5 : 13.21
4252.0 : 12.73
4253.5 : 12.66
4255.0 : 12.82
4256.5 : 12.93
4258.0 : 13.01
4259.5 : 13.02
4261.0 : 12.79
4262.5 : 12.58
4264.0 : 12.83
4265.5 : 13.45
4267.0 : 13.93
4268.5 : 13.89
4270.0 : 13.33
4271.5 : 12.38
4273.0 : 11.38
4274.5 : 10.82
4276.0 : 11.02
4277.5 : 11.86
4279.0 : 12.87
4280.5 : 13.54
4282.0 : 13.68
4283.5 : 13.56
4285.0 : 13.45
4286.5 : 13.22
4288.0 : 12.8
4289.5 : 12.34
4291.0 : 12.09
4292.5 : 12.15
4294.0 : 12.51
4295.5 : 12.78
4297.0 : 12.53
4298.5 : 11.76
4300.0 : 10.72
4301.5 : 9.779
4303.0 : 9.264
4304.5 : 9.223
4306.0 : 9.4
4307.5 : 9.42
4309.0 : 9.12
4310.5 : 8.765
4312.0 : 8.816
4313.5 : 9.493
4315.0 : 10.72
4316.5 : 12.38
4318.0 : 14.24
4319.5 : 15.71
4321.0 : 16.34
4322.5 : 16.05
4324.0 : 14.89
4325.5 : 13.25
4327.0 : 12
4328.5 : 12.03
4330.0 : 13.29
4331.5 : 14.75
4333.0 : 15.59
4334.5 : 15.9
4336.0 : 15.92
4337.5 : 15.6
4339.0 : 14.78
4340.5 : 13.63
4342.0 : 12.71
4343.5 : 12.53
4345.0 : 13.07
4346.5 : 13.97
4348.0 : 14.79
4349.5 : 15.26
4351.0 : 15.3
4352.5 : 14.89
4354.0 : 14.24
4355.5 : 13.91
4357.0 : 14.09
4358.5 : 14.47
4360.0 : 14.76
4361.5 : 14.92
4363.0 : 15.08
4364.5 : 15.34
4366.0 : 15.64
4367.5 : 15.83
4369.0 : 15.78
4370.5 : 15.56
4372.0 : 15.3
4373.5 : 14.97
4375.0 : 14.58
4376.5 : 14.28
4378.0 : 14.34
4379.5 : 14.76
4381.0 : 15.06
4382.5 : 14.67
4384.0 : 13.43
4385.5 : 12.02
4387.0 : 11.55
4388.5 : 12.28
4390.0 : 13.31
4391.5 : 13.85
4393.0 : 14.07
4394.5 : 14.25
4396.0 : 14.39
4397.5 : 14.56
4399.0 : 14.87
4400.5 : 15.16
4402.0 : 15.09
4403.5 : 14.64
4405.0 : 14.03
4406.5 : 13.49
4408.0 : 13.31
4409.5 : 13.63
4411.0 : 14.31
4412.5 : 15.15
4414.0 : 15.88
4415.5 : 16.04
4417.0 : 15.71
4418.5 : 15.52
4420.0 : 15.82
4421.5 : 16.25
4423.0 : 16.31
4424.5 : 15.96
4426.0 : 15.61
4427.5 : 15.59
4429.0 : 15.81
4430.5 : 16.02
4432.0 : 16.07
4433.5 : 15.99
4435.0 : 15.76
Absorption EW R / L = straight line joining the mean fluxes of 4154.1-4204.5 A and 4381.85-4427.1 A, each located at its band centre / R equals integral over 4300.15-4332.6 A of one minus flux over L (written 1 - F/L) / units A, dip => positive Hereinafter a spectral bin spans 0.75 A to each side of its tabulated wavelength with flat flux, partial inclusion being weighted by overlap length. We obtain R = 5.4 A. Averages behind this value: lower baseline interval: 13.8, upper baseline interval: 14.5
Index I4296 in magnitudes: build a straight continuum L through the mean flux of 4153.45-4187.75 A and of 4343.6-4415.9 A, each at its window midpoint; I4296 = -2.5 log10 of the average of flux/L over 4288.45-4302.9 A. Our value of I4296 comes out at 0.21 mag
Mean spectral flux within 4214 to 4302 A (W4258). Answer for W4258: 13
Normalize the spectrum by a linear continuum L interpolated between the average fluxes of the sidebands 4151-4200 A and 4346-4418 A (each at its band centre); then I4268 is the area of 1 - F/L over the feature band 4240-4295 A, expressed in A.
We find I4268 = 4.8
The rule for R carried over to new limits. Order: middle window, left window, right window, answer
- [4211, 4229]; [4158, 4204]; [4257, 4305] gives -0.9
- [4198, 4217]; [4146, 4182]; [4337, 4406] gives 0.2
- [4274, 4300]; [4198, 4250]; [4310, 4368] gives 2.4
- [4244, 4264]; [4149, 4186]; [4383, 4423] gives 1.4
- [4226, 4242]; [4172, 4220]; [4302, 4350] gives 1.1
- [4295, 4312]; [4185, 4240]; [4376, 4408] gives 4.4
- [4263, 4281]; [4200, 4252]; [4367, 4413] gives 1.5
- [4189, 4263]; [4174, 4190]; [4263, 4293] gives -1.9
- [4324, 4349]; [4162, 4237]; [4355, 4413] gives 0.3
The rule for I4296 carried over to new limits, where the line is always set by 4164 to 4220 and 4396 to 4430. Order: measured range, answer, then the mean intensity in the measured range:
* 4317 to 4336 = 0.01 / 14.5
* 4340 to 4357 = 0.05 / 14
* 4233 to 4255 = 0.05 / 13.5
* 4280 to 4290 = 0.09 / 13.2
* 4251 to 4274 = 0.11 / 12.9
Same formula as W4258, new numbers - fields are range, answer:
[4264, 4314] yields 11.7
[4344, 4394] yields 14.4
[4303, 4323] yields 11.4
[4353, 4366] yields 14.7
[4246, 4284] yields 12.9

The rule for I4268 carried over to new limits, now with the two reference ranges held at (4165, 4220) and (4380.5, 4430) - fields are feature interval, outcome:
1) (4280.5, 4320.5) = 7.4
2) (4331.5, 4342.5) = -0.4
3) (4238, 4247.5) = 0.3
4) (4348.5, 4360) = -0.1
